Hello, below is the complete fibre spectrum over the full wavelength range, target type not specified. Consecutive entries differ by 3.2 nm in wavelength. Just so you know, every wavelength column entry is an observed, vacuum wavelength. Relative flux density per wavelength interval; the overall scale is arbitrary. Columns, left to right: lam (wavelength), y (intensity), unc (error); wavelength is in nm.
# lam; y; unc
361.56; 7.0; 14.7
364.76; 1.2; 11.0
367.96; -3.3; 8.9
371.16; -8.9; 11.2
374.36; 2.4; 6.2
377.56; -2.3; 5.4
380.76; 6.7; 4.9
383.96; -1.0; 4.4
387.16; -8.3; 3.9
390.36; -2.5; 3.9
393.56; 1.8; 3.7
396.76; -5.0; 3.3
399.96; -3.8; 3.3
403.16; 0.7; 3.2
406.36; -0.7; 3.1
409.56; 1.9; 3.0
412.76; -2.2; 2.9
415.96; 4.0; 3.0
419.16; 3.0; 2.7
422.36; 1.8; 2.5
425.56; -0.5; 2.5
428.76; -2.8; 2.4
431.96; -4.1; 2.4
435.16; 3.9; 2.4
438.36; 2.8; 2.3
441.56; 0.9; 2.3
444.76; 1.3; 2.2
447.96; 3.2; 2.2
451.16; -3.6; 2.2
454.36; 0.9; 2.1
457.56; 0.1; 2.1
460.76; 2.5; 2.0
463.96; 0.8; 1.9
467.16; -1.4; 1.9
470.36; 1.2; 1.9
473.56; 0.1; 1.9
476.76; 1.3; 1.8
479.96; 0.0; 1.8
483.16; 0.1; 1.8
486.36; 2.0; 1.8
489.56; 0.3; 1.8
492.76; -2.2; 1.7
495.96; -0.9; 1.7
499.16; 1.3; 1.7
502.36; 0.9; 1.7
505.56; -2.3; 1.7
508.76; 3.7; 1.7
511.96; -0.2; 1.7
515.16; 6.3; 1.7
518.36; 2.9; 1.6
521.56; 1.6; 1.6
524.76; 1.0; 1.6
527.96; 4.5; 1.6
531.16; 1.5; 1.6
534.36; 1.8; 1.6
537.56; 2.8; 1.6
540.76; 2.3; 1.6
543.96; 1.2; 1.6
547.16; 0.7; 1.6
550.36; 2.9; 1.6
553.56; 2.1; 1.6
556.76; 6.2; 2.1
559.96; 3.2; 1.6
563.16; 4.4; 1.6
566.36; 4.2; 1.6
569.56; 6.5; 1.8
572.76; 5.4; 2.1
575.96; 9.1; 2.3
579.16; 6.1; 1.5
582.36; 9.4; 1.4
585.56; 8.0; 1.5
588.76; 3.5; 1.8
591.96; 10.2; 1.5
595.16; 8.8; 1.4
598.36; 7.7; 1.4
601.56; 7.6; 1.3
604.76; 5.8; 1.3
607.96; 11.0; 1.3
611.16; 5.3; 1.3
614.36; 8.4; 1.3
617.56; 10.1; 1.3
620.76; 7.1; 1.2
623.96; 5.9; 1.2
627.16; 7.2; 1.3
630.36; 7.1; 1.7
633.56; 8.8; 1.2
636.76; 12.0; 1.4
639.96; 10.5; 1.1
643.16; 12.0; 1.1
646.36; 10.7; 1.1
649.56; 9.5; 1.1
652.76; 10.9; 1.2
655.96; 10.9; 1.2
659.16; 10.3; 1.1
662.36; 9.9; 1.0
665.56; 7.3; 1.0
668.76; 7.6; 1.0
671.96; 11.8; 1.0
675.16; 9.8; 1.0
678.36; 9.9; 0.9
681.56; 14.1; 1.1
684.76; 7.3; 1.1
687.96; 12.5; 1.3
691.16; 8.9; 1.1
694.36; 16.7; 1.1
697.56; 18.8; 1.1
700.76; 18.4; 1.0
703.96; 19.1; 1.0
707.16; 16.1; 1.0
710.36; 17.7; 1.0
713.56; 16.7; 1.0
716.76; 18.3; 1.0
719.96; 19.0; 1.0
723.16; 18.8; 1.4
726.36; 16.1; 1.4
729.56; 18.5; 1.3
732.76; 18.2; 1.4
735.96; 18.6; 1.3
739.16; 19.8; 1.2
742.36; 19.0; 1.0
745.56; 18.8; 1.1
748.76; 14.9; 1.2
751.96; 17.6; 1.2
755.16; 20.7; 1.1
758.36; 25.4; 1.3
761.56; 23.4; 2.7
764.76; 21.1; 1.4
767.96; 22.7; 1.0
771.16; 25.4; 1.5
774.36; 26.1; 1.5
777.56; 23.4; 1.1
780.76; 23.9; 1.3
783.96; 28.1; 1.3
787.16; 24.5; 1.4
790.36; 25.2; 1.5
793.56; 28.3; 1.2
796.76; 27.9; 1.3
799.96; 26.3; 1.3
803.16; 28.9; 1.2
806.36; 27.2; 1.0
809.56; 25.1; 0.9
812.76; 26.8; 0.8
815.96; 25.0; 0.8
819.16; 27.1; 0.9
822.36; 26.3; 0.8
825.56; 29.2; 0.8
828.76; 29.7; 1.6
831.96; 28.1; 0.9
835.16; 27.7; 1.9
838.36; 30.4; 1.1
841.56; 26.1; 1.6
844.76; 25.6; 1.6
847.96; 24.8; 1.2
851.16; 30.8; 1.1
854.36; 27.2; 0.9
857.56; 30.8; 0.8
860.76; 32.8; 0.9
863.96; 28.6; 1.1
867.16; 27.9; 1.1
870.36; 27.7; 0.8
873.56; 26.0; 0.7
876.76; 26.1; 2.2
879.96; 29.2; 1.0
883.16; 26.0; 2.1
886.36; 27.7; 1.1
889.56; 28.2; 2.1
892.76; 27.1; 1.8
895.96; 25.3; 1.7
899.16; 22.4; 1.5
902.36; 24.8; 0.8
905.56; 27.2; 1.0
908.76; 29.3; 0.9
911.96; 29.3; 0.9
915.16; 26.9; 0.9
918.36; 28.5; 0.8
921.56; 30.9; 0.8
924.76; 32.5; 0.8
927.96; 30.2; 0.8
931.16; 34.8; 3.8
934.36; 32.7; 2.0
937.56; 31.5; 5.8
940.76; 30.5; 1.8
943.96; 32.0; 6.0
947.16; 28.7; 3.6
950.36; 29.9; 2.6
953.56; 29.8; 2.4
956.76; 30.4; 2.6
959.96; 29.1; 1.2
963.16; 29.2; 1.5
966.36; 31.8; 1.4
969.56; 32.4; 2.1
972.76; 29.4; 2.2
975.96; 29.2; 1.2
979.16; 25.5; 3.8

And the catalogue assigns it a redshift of 0.739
